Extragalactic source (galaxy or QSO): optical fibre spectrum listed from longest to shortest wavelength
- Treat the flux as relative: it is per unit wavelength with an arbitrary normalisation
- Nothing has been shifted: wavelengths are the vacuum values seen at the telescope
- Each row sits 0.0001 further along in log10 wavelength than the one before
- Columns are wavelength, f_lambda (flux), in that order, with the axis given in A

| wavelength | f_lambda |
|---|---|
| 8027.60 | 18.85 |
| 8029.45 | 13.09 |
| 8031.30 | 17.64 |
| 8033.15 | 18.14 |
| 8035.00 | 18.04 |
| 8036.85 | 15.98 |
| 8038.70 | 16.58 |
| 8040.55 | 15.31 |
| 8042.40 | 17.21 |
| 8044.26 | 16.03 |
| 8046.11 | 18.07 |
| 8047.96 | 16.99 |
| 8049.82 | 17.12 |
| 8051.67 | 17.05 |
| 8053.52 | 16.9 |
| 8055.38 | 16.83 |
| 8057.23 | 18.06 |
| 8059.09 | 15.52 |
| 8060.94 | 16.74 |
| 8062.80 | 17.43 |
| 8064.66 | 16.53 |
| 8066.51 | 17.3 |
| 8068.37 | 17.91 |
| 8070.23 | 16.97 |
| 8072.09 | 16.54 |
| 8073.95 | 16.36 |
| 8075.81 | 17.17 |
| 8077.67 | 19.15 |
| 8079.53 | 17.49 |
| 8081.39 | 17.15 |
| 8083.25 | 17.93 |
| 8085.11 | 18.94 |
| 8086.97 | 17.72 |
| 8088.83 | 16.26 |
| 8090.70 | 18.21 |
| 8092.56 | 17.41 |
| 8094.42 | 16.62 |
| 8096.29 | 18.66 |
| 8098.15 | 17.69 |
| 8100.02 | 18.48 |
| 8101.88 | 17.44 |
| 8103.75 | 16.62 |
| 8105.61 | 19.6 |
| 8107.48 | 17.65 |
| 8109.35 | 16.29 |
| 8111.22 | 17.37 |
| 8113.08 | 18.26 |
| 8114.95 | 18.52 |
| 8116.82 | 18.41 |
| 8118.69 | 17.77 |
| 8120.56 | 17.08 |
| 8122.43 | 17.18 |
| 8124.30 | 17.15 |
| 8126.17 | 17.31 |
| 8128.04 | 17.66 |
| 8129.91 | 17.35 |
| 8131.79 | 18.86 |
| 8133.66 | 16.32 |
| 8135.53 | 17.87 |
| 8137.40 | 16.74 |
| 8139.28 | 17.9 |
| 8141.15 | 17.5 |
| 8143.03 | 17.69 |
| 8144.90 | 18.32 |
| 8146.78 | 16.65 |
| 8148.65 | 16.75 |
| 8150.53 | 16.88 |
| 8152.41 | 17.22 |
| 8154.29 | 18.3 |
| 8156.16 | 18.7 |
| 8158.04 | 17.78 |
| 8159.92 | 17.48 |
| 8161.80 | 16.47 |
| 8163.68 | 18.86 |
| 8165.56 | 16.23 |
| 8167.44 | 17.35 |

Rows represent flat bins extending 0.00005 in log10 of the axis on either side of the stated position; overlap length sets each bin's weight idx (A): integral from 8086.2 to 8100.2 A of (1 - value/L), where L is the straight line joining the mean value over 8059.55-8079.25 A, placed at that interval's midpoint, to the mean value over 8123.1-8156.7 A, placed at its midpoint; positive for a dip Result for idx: -0.24 A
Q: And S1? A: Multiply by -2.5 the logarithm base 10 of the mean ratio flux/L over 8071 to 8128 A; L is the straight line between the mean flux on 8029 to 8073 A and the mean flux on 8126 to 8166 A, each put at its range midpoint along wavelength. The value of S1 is -0.026 mag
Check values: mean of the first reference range 16.9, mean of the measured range 17.6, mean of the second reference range 17.5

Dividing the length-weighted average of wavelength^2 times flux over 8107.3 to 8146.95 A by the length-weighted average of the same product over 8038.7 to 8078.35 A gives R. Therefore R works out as 1.1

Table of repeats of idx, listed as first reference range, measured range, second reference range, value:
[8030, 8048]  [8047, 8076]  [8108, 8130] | 0.2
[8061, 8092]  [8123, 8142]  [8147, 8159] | 0.1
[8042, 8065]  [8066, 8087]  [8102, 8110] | -0.4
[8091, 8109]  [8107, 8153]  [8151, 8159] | 1.0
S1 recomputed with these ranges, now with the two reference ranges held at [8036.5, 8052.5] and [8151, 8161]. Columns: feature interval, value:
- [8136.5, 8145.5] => 0.00 mag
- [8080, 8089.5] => -0.03 mag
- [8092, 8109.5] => -0.03 mag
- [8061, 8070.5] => -0.02 mag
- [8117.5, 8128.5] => 0.01 mag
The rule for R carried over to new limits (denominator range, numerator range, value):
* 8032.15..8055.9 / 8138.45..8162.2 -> 1.06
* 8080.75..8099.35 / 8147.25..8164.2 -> 1.01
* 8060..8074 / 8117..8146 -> 1.05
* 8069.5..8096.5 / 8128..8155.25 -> 1.01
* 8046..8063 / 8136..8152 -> 1.04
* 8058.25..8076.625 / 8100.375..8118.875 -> 1.07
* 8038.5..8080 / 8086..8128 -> 1.05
